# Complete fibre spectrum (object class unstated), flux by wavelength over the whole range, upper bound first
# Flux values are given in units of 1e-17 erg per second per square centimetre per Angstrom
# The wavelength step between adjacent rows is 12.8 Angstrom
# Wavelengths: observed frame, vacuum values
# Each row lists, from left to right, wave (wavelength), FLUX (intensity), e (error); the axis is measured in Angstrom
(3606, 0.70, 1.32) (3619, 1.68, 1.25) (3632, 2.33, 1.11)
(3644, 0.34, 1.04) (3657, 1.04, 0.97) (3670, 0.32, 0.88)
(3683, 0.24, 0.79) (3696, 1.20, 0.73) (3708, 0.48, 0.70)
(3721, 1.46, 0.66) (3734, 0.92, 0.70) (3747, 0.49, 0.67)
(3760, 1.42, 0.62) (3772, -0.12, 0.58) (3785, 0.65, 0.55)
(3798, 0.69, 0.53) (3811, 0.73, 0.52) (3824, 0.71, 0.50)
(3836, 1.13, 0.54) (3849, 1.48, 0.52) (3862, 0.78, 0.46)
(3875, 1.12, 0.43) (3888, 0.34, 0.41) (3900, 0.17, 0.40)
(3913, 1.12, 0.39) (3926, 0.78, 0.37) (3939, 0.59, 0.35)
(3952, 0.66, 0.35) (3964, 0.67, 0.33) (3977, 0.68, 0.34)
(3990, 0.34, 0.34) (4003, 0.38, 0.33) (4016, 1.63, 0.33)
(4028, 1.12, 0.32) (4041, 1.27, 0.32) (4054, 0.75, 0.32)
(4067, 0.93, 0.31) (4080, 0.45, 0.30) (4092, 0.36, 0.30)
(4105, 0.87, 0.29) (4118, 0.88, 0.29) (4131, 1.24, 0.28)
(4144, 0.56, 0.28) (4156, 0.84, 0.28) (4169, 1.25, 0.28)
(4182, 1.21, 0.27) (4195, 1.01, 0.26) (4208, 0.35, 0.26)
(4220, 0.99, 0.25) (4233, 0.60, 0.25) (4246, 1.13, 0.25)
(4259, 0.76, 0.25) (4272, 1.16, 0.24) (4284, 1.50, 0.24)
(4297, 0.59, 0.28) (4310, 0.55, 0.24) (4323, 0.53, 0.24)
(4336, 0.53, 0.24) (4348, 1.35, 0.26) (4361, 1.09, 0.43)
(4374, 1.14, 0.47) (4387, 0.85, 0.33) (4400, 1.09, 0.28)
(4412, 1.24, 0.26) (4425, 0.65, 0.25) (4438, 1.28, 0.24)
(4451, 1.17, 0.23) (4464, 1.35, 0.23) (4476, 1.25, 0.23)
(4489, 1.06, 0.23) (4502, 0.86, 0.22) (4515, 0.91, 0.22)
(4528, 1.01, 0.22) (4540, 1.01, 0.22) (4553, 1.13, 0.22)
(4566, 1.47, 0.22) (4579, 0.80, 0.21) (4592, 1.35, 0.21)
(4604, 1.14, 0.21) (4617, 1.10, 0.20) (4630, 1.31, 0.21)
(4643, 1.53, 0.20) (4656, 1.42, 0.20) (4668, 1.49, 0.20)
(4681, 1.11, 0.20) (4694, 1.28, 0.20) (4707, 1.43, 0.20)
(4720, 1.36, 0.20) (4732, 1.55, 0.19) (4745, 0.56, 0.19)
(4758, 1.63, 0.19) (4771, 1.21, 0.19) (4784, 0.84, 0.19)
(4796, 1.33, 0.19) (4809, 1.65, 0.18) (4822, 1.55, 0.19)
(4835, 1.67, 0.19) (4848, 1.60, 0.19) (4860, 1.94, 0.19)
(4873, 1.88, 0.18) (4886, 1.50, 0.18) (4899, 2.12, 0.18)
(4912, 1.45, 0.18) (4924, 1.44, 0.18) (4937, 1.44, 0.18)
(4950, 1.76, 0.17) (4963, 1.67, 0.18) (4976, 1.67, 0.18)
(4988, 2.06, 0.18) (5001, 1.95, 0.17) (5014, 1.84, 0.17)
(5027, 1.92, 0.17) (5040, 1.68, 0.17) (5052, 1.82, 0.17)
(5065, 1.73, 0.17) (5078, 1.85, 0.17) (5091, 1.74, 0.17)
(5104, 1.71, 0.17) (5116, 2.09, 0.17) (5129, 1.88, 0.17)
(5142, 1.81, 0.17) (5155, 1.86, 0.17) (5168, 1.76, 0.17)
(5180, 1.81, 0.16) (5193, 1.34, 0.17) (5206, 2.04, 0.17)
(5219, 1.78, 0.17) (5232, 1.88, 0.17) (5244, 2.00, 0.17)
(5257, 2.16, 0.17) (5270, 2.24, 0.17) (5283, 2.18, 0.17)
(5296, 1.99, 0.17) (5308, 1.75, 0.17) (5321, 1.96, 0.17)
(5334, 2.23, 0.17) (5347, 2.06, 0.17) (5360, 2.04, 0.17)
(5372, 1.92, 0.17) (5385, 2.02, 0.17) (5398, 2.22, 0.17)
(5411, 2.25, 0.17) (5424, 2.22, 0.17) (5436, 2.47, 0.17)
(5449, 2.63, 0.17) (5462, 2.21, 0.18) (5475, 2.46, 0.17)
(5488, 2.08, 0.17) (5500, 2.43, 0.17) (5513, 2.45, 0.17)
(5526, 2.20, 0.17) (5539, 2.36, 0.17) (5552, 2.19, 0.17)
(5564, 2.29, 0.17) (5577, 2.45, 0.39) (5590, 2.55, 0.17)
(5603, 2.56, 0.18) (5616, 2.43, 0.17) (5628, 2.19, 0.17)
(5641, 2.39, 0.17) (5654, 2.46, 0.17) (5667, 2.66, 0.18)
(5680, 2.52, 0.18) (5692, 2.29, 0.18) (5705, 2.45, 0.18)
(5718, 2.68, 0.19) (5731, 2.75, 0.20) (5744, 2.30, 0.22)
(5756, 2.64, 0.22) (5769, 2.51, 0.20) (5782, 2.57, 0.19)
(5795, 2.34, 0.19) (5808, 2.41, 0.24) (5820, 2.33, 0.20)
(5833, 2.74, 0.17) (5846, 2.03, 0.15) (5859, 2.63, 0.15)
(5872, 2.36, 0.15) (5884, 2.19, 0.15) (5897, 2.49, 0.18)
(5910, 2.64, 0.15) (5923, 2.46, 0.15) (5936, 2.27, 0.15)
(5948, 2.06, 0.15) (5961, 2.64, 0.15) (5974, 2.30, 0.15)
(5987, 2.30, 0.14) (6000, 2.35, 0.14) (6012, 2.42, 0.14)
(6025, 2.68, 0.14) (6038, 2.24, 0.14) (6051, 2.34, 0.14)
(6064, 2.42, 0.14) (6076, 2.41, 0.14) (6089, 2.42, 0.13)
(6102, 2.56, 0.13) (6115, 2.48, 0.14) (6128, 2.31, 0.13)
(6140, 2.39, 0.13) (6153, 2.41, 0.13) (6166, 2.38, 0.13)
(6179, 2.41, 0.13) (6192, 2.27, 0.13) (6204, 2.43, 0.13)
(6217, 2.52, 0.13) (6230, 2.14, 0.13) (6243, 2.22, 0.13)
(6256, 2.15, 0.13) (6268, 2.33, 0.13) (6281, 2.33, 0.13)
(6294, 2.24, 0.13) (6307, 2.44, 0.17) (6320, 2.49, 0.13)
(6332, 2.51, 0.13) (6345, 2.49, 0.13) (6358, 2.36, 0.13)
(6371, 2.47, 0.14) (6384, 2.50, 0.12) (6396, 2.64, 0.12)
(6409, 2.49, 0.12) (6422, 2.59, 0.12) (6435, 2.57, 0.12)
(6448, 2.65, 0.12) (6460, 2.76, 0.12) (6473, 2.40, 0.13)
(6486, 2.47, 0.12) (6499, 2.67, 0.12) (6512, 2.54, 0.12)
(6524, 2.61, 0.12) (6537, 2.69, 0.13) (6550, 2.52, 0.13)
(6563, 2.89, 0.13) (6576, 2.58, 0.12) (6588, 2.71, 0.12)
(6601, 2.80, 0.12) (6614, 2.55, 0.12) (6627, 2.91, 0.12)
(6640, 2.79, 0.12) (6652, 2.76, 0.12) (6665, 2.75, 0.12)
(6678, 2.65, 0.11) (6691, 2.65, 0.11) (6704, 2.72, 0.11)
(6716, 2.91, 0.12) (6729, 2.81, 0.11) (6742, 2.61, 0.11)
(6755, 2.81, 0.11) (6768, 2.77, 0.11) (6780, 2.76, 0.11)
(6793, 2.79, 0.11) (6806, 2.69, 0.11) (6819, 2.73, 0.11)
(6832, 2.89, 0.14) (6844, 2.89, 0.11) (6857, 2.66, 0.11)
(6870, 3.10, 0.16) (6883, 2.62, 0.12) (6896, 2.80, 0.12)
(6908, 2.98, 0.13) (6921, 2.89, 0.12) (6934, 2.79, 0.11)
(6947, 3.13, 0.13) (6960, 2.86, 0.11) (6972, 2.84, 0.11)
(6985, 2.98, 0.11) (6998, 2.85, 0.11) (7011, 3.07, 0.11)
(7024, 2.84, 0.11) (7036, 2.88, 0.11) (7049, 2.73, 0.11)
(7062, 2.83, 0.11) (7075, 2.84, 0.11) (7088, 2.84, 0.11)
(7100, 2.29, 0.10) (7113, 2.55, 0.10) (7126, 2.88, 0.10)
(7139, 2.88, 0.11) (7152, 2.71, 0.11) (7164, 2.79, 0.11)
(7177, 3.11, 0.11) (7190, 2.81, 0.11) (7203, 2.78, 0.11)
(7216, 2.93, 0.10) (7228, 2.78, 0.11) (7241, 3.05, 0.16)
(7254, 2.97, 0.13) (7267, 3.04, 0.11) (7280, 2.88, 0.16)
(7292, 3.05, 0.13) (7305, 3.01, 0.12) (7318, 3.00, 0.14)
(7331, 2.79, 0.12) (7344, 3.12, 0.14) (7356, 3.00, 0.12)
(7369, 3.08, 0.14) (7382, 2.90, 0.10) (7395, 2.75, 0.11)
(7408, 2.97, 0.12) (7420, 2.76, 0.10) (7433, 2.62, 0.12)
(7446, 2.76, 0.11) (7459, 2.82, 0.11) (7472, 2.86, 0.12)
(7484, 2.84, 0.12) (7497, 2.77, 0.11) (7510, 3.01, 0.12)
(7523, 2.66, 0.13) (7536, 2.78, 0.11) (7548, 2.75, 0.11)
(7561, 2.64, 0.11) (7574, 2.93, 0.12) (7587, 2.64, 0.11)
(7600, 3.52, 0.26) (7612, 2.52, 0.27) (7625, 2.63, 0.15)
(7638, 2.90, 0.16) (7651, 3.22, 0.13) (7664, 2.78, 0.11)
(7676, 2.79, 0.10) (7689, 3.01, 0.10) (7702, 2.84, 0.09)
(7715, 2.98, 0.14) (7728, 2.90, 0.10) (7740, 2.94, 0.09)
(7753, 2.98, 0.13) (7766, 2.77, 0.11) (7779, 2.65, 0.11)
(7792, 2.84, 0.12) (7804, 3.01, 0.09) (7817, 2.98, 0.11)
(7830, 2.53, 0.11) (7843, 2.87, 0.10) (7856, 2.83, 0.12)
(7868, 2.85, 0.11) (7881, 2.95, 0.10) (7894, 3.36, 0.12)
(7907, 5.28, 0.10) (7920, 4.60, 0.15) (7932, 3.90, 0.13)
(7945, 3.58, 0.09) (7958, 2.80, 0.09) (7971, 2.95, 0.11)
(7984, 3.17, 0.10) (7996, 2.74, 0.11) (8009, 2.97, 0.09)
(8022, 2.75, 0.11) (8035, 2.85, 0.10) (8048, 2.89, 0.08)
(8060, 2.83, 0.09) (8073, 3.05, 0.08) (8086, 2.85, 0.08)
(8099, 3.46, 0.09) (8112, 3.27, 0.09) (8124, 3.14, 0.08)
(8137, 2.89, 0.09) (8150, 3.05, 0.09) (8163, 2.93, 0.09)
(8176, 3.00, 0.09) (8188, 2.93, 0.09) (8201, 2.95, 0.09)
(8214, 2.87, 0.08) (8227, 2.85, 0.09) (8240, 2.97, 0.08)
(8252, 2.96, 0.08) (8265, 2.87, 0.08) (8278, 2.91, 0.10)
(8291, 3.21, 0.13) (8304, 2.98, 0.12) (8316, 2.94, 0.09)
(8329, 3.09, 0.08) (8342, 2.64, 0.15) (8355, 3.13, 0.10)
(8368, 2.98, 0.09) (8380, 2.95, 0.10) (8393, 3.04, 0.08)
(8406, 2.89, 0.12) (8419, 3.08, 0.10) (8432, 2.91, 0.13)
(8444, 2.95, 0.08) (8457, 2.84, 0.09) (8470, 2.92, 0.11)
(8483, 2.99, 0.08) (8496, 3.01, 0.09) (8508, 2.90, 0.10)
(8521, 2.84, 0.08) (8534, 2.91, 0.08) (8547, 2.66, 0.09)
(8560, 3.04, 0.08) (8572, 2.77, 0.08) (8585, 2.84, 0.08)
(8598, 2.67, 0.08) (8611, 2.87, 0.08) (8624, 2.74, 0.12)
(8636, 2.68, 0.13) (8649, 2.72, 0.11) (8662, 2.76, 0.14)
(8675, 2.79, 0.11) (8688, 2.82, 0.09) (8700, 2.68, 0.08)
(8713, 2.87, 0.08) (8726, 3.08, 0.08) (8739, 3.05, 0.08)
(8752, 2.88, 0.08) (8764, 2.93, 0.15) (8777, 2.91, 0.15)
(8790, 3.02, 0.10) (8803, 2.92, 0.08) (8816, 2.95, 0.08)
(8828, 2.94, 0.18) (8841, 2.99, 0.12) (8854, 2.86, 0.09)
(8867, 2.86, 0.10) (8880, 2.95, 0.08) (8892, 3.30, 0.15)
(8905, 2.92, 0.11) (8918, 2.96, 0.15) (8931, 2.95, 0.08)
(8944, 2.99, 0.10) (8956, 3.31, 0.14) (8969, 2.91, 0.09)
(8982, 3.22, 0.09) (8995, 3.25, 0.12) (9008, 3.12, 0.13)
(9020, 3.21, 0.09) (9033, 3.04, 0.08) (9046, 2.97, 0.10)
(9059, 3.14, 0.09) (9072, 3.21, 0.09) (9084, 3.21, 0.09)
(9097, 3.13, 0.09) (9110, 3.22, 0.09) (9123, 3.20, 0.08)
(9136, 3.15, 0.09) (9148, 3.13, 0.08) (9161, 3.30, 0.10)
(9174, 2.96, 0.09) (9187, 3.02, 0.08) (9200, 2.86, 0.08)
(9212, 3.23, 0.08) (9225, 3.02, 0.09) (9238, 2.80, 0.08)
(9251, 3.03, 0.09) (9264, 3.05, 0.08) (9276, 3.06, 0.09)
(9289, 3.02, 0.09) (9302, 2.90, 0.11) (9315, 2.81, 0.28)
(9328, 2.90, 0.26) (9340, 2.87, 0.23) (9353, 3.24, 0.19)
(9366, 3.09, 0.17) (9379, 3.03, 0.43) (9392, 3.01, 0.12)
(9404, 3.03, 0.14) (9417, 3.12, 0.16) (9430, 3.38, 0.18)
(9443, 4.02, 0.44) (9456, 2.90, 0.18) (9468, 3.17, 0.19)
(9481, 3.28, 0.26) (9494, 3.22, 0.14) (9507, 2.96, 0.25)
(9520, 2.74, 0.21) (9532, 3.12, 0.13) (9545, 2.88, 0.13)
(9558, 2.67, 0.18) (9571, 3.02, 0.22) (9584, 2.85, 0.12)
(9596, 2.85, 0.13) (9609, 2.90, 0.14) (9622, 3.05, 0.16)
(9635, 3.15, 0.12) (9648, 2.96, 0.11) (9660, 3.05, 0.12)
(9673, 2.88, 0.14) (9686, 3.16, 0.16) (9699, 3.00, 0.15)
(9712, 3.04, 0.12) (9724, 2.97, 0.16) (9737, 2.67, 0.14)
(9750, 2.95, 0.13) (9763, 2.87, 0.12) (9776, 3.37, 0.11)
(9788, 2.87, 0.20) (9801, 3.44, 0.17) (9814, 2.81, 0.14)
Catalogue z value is 0.205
